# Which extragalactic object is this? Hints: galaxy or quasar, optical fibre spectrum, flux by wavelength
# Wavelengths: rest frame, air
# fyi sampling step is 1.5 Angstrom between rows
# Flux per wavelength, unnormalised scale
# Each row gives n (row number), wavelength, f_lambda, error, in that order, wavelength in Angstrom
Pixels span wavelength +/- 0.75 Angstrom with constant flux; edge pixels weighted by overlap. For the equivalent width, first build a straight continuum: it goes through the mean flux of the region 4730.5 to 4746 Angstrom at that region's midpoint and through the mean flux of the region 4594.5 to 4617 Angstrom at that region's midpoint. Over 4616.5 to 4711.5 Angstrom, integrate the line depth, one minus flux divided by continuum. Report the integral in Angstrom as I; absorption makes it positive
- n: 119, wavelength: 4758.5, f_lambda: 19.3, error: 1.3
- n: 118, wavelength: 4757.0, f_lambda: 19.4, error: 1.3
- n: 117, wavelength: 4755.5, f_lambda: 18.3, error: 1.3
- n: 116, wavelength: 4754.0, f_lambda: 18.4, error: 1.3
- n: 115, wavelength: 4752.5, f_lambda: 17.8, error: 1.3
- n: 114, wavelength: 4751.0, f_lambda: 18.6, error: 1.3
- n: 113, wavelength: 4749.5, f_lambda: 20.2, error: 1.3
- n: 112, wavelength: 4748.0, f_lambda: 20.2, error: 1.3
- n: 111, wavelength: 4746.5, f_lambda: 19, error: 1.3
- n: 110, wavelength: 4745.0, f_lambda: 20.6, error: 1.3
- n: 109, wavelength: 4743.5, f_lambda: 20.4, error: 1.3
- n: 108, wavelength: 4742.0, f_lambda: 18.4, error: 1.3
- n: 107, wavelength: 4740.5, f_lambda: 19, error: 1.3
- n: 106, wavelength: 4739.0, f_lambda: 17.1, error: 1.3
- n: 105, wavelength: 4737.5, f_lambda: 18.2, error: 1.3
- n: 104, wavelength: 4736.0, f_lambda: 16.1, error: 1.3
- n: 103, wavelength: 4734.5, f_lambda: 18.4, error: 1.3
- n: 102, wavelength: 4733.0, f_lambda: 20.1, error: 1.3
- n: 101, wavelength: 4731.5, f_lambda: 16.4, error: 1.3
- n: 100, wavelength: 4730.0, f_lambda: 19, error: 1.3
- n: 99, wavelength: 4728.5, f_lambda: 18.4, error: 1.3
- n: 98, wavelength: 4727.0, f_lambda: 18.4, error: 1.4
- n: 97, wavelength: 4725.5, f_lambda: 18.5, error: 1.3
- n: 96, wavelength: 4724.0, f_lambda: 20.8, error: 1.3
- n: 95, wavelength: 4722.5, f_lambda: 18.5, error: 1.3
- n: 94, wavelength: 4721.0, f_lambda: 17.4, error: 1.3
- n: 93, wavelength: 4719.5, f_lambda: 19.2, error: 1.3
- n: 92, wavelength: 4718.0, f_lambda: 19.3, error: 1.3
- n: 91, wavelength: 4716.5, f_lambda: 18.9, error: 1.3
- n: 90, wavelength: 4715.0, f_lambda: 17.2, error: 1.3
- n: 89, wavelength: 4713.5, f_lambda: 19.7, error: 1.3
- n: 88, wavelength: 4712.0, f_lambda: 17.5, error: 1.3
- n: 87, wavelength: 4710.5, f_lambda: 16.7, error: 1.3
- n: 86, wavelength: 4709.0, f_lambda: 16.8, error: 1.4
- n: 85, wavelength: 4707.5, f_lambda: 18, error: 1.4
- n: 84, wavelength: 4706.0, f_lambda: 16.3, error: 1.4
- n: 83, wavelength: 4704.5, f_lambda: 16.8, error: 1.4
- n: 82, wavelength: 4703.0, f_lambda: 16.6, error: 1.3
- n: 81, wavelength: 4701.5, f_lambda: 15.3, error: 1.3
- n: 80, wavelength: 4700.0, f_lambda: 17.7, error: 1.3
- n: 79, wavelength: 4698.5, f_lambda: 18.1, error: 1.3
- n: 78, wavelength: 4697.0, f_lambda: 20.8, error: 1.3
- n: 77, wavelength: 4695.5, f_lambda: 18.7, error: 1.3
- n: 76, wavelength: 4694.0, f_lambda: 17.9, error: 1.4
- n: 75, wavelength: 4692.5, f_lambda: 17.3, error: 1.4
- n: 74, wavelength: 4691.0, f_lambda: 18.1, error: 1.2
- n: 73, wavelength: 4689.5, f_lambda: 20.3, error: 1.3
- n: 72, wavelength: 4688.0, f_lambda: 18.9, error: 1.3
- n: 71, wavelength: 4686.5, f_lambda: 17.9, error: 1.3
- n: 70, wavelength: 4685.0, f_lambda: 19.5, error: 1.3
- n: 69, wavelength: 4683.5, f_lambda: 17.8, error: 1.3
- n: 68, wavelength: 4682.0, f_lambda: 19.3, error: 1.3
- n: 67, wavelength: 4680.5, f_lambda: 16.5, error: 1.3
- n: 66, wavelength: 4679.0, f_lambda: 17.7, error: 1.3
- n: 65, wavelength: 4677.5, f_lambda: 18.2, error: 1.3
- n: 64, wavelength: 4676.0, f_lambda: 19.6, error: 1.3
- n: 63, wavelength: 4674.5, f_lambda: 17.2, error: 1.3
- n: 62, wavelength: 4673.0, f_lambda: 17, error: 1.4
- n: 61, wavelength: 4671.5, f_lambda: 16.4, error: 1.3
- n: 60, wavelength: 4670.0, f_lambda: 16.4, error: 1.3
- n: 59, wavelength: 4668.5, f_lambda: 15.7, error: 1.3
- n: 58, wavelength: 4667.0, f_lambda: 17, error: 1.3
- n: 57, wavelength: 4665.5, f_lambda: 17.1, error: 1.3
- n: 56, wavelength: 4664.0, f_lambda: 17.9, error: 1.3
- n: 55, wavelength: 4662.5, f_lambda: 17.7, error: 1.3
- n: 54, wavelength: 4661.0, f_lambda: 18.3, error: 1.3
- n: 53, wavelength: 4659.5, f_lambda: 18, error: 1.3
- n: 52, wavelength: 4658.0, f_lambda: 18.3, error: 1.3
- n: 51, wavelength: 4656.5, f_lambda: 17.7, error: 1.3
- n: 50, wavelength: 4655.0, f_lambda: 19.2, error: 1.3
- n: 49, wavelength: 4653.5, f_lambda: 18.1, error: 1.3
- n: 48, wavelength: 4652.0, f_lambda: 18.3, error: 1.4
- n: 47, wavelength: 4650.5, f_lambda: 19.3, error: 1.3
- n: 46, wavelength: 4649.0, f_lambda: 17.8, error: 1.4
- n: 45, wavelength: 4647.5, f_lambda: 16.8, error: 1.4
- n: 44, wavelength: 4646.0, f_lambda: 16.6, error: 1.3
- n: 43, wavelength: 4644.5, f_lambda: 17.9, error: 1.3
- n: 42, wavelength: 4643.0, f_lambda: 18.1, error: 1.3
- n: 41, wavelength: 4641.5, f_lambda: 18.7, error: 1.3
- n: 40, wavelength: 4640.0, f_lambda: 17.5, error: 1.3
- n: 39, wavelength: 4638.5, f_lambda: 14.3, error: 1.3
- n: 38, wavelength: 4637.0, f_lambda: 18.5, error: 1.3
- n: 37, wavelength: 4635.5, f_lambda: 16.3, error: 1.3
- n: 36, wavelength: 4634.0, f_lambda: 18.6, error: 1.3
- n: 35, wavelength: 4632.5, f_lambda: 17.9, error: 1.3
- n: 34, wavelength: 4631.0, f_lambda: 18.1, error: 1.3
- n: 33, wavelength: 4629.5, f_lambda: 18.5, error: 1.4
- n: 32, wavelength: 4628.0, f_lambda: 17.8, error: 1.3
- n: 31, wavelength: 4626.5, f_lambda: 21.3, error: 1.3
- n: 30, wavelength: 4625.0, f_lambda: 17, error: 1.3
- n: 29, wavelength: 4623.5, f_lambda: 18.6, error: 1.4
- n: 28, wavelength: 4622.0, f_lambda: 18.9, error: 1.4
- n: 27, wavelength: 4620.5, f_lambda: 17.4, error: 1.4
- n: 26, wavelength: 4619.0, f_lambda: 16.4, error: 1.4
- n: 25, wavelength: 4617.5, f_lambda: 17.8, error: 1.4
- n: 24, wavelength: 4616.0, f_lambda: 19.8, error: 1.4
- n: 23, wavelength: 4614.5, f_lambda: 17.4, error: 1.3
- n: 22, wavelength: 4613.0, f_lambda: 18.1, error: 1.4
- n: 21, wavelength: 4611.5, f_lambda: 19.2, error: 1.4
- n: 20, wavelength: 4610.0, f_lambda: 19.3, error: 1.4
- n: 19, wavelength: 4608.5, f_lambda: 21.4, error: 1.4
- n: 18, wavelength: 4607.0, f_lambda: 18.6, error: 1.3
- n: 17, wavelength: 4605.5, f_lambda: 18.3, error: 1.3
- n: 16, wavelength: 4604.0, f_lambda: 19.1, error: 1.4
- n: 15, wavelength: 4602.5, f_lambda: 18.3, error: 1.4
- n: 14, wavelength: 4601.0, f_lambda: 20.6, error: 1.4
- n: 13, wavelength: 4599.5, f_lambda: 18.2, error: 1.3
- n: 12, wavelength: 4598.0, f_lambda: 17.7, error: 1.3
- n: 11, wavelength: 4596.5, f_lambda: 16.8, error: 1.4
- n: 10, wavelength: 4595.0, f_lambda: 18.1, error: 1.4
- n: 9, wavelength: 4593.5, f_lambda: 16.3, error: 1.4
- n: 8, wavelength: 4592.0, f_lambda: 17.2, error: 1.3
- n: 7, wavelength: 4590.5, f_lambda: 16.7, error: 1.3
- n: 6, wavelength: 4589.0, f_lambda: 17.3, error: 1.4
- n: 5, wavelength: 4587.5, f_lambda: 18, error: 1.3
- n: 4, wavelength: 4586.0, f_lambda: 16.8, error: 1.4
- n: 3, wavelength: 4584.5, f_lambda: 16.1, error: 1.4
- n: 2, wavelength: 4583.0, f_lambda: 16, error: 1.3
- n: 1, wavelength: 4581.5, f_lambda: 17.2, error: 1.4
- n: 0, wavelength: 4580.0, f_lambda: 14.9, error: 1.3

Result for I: 4.18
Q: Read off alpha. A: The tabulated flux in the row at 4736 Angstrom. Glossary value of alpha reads 16.1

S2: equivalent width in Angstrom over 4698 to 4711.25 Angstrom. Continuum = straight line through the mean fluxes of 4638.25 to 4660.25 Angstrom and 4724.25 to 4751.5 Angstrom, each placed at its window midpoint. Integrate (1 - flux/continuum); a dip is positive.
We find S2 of 1.09 Angstrom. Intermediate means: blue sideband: 17.9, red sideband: 18.8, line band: 16.9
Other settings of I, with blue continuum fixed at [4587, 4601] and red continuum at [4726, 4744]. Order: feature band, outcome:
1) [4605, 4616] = -0.8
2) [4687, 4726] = 0.0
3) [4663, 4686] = 0.5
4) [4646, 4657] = -0.1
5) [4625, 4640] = -0.1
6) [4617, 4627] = -0.3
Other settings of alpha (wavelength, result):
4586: 16.8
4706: 16.3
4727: 18.4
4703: 16.6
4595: 18.1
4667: 17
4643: 18.1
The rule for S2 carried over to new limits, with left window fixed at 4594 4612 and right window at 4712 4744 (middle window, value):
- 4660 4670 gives 0.8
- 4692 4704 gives 0.5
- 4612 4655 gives 1.7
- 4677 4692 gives 0.2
